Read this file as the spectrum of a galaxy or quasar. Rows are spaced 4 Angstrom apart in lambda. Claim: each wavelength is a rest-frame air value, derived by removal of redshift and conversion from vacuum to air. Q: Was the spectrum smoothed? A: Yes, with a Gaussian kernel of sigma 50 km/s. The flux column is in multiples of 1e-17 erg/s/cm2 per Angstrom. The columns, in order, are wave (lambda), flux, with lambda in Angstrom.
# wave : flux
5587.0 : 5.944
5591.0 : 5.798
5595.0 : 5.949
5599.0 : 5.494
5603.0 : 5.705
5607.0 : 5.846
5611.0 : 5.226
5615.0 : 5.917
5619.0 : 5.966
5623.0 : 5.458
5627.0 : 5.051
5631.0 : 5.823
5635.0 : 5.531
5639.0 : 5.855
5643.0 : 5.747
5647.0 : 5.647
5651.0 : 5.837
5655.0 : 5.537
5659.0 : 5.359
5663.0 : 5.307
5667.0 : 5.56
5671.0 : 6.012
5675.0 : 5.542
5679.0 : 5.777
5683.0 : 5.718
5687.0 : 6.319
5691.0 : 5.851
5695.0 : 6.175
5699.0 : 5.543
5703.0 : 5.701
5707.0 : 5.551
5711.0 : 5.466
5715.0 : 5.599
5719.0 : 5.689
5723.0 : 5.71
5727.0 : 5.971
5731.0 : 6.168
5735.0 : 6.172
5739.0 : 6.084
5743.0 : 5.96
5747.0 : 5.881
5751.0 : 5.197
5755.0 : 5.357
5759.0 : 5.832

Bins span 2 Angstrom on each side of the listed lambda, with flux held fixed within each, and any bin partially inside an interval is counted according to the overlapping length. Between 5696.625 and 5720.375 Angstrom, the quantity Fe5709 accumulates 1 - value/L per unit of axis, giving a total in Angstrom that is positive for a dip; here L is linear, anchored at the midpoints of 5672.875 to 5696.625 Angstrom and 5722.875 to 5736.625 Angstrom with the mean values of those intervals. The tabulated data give 1.5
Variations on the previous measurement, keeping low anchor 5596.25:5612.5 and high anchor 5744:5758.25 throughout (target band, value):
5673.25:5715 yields -1.46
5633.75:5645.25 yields -0.28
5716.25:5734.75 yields -1.16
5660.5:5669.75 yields 0.16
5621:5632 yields 0.35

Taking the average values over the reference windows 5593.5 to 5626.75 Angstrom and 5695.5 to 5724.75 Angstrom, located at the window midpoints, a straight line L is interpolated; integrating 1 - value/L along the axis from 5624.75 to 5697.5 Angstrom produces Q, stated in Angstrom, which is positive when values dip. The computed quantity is -0.7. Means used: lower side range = 5.66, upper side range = 5.64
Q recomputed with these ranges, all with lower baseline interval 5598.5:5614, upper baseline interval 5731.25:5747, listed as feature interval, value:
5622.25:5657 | 0.6 Angstrom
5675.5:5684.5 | 0.2 Angstrom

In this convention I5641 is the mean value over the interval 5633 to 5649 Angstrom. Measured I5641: 5.7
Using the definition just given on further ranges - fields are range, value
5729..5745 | 6.1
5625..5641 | 5.56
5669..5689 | 5.87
